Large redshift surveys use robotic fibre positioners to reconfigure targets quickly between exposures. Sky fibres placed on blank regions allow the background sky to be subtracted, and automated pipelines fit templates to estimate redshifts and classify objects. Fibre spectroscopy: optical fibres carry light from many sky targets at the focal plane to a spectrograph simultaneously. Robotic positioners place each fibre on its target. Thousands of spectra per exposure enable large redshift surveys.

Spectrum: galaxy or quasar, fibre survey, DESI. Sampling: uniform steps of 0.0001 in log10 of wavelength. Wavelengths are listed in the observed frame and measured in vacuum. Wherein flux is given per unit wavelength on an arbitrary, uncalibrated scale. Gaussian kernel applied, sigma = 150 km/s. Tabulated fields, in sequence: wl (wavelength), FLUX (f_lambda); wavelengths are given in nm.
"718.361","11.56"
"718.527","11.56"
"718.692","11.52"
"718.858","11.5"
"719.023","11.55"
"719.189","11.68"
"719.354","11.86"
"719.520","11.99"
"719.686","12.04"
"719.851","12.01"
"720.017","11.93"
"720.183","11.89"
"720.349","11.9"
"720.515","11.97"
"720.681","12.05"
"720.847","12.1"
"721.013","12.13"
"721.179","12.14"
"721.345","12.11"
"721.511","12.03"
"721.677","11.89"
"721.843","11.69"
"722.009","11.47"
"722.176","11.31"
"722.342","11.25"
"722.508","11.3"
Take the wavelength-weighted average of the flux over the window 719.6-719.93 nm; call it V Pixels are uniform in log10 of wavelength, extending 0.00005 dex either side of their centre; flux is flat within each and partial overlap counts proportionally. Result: 12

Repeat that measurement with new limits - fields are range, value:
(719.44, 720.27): 12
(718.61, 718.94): 11.5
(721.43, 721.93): 11.9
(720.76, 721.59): 12.1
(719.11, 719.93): 11.9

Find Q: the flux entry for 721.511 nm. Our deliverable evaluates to 12.03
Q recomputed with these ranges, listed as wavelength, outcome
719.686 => 12.04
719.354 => 11.86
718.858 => 11.5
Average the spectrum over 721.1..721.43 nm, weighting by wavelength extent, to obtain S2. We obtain 12.1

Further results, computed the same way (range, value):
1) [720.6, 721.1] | 12.1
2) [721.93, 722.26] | 11.4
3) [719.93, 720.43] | 11.9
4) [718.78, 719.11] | 11.5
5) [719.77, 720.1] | 12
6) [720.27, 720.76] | 12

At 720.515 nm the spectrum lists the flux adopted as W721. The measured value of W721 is 11.97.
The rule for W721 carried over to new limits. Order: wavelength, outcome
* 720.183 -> 11.89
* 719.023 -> 11.55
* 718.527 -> 11.56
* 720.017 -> 11.93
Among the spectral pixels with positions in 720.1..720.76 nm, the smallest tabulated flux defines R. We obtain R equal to 11.89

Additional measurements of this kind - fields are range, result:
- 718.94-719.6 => 11.55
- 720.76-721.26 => 12.1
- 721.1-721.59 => 12.03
